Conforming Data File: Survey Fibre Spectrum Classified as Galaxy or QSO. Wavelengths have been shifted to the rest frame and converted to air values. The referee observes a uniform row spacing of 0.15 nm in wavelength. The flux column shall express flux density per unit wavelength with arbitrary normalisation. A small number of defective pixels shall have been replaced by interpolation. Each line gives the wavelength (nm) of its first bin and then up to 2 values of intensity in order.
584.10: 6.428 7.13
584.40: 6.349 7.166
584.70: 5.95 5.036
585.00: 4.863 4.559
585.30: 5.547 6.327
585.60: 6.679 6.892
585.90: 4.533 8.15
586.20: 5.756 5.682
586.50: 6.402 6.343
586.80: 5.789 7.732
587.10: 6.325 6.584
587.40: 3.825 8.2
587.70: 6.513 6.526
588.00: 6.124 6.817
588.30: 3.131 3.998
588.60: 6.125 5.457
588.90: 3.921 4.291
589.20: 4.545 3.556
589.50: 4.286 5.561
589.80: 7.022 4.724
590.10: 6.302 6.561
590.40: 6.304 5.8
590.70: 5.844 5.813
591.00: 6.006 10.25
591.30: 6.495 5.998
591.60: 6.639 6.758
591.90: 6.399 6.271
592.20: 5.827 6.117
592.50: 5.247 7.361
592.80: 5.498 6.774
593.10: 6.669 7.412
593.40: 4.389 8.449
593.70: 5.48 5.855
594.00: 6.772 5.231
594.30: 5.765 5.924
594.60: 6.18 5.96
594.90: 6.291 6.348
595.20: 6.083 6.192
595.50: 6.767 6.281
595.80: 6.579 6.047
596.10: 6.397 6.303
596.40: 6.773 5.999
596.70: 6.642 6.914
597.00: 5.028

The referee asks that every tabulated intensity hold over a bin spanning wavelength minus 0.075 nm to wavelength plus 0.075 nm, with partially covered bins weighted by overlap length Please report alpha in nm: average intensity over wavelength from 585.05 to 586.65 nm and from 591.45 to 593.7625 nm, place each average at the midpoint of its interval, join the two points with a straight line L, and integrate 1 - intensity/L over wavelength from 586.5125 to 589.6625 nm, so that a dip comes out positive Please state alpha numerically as 0.316 nm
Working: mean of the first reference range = 6.05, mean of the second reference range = 6.35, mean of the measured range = 5.52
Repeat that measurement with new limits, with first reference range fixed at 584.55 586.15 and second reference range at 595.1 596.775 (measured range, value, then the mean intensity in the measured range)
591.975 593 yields 0.013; 6.14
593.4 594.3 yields 0.019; 6.14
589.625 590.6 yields 0.008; 6.07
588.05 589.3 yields 0.262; 4.79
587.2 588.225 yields -0.059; 6.36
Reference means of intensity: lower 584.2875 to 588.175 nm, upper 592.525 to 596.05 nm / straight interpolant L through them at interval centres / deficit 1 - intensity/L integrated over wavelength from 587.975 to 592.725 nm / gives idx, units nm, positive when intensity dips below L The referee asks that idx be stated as 0.327 nm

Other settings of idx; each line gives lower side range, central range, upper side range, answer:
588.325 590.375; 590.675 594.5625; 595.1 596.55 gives -0.44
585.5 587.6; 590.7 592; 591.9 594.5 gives -0.11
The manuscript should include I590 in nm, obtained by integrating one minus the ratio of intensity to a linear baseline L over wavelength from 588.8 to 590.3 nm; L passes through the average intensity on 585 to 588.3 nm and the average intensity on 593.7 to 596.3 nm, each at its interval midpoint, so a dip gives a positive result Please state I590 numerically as 0.27 nm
